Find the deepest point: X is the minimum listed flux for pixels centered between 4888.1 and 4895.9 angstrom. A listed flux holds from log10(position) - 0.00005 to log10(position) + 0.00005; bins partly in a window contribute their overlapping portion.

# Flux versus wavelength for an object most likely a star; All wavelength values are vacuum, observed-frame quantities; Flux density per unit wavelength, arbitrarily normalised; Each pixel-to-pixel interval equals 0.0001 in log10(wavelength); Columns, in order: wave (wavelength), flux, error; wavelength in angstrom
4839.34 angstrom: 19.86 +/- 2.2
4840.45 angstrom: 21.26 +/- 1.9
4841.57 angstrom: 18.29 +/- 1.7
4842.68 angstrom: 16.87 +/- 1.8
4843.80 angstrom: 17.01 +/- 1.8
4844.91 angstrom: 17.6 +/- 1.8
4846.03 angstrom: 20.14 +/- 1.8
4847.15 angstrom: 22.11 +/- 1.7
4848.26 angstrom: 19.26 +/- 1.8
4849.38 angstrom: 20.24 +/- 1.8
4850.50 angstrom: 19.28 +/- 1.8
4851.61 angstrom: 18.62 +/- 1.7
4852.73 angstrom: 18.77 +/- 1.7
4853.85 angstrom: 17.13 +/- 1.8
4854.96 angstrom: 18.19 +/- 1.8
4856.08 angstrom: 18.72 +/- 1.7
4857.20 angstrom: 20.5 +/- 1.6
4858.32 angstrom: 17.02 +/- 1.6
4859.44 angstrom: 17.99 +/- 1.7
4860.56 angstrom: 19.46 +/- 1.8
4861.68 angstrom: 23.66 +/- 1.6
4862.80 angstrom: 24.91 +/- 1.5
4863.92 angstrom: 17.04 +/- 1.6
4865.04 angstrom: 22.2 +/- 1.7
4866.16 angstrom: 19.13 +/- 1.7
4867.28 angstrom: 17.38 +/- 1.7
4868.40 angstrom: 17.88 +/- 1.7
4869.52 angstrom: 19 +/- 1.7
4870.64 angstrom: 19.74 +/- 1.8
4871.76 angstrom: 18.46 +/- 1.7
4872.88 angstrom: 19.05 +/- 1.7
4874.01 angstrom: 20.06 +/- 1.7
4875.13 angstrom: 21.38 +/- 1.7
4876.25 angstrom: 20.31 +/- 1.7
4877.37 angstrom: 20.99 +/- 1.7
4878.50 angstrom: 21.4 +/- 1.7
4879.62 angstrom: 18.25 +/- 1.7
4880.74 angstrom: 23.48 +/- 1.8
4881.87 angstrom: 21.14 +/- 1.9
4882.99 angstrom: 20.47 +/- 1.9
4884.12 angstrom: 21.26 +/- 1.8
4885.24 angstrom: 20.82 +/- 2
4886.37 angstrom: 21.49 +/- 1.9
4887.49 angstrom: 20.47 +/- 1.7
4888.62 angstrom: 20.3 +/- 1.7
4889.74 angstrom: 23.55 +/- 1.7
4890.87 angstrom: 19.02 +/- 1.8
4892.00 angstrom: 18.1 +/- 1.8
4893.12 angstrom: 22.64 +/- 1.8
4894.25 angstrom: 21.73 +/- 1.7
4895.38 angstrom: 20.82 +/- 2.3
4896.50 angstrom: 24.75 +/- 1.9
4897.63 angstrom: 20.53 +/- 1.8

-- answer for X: 18.1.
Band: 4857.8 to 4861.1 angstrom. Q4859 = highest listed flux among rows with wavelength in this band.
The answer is 19.46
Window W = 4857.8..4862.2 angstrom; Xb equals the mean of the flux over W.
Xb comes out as 19.5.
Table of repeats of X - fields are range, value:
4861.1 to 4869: 17.04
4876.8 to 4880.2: 18.25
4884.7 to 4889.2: 20.3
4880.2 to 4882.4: 21.14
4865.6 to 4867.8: 17.38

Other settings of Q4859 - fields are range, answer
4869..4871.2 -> 19.74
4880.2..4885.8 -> 23.48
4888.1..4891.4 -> 23.55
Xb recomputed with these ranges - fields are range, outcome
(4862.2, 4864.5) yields 21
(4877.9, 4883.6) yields 20.9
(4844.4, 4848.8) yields 19.8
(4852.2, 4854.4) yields 17.9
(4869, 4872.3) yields 19.1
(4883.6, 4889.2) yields 20.9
